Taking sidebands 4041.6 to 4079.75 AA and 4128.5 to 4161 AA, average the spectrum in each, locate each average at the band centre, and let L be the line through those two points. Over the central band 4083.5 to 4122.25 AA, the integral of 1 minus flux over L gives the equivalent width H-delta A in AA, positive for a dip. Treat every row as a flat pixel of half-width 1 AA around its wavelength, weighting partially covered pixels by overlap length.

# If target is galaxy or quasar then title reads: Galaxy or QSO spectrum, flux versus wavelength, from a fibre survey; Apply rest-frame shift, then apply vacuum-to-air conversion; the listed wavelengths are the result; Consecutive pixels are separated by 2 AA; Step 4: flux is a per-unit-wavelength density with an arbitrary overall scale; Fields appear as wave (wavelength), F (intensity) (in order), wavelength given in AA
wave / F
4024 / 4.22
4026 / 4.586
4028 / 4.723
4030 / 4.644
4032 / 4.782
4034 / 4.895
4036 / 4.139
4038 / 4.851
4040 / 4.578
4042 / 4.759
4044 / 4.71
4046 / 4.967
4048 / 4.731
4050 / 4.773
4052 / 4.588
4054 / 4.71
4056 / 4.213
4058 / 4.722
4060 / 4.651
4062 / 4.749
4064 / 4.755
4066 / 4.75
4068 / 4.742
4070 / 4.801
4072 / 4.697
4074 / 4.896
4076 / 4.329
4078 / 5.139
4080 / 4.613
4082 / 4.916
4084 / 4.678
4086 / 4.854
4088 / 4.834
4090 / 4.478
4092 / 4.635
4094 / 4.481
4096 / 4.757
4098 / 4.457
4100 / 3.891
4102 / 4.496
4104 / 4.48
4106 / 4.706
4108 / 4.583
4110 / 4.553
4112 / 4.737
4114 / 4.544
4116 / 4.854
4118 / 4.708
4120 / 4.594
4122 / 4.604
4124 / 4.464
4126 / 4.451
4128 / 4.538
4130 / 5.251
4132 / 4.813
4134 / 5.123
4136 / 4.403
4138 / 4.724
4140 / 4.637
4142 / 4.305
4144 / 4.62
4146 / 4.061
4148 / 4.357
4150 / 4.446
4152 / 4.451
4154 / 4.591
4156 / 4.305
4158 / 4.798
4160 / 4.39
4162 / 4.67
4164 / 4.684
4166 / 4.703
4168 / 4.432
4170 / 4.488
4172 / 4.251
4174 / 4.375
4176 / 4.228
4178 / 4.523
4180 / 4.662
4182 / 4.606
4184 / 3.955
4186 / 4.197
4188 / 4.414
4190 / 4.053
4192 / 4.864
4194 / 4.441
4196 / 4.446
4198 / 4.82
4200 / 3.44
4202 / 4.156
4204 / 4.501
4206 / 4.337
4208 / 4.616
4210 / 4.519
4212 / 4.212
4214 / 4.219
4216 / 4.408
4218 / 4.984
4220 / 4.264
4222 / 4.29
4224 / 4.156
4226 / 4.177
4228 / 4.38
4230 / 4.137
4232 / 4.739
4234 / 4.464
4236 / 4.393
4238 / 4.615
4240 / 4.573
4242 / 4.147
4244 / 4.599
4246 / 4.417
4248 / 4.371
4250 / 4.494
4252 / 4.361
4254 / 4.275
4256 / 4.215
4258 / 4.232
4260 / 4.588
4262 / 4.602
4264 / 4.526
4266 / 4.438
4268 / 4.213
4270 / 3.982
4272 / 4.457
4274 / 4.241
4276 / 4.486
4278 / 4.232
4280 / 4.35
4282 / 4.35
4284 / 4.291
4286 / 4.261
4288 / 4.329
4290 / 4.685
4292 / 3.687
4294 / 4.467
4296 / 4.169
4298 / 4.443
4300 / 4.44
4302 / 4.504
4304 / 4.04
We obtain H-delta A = 0.4 AA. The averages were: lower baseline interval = 4.72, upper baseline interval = 4.58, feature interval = 4.59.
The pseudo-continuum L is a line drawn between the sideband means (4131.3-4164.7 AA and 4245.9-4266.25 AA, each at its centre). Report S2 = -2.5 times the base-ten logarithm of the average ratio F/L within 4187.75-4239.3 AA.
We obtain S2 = 0.019 mag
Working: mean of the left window 4.55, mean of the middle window 4.39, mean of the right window 4.41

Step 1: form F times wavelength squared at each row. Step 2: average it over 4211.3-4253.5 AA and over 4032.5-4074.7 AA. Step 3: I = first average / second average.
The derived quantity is 1.02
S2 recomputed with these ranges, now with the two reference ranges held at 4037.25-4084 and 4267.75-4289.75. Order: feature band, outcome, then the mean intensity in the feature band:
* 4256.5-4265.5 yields -0.032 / 4.47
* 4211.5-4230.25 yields 0.021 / 4.33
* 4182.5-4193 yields 0.042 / 4.31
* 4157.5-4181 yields 0.001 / 4.51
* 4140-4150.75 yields 0.043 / 4.38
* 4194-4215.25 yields 0.028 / 4.33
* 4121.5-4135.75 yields -0.034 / 4.74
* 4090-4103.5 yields 0.047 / 4.46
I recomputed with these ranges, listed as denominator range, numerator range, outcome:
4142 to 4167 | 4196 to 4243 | 1.00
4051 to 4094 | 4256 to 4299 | 1.02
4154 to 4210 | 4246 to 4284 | 1.02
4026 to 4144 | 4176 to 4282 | 1.01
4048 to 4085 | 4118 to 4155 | 1.01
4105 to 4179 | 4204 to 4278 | 1.01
